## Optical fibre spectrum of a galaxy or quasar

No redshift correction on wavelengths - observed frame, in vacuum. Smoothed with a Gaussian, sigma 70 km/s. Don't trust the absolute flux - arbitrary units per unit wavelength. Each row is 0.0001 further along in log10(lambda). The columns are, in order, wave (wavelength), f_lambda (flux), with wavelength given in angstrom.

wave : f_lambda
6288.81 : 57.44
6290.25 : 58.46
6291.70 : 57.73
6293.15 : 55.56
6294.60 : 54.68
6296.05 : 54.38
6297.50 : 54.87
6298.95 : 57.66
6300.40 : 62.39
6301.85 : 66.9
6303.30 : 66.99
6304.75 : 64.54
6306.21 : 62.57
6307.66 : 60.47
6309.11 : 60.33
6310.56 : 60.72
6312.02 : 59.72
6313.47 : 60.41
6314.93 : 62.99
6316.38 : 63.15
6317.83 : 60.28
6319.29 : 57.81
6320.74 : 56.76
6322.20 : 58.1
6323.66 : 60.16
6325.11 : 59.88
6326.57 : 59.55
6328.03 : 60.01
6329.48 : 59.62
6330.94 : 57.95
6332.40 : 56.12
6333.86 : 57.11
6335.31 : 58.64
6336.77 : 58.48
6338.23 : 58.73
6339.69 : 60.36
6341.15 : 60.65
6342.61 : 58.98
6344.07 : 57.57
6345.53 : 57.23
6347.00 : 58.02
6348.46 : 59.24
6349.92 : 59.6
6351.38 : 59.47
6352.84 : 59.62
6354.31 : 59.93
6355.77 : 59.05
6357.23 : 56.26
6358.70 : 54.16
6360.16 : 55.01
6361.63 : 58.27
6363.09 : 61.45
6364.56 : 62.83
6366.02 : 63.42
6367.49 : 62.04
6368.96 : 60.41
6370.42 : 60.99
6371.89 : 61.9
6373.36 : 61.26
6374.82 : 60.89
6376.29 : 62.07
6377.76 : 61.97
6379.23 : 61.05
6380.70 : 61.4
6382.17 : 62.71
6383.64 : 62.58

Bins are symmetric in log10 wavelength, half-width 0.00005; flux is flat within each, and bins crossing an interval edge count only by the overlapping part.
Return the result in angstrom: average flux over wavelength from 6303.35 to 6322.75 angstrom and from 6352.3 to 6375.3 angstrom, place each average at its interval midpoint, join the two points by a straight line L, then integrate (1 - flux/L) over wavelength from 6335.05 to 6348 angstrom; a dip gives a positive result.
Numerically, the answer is 0.3 angstrom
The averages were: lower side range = 60.8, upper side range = 59.8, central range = 58.7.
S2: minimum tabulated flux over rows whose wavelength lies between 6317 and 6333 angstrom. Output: 56.12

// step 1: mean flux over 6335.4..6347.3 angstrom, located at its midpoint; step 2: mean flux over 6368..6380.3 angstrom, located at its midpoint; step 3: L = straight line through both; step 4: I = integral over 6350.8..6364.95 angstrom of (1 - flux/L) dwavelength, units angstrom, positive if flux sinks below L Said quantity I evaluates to 0.36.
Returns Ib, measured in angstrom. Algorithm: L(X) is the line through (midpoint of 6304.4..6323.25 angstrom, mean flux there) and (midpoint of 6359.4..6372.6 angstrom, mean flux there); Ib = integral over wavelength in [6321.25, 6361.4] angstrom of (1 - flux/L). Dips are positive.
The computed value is 1.4 angstrom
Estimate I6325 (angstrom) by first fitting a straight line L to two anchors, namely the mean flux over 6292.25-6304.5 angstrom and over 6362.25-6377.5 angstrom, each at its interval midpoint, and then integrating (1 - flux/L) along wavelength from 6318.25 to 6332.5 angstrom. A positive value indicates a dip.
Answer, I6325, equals 0.4 angstrom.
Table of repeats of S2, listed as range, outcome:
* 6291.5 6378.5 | 54.16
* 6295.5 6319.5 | 54.38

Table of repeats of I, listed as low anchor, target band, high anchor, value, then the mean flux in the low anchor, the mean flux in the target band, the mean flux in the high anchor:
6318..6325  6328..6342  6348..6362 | -0.1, 58.5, 58.7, 58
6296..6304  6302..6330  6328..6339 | -0.5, 61.1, 60.9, 58.3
